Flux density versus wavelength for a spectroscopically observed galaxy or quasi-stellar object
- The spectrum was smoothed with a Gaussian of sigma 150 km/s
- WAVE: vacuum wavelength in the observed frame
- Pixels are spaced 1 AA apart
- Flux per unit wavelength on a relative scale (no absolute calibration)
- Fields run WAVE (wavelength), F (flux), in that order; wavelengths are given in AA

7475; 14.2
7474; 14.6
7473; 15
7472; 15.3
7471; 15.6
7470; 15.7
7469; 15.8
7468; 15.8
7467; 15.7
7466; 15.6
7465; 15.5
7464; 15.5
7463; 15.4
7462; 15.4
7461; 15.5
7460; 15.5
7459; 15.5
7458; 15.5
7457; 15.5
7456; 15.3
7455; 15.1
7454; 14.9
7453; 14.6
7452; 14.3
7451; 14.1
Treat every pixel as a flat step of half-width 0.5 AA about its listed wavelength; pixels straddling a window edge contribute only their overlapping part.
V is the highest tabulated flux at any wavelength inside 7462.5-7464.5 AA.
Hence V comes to 15.5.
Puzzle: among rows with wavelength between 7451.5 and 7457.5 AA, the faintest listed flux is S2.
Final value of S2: 14.3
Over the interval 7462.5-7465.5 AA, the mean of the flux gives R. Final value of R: 15.5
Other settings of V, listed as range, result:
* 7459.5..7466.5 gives 15.6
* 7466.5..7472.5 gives 15.8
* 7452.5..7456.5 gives 15.3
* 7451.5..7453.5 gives 14.6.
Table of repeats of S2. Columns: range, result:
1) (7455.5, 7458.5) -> 15.3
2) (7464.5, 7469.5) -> 15.5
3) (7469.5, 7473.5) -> 15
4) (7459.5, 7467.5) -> 15.4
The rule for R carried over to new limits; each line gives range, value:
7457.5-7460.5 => 15.5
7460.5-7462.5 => 15.4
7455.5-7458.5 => 15.4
